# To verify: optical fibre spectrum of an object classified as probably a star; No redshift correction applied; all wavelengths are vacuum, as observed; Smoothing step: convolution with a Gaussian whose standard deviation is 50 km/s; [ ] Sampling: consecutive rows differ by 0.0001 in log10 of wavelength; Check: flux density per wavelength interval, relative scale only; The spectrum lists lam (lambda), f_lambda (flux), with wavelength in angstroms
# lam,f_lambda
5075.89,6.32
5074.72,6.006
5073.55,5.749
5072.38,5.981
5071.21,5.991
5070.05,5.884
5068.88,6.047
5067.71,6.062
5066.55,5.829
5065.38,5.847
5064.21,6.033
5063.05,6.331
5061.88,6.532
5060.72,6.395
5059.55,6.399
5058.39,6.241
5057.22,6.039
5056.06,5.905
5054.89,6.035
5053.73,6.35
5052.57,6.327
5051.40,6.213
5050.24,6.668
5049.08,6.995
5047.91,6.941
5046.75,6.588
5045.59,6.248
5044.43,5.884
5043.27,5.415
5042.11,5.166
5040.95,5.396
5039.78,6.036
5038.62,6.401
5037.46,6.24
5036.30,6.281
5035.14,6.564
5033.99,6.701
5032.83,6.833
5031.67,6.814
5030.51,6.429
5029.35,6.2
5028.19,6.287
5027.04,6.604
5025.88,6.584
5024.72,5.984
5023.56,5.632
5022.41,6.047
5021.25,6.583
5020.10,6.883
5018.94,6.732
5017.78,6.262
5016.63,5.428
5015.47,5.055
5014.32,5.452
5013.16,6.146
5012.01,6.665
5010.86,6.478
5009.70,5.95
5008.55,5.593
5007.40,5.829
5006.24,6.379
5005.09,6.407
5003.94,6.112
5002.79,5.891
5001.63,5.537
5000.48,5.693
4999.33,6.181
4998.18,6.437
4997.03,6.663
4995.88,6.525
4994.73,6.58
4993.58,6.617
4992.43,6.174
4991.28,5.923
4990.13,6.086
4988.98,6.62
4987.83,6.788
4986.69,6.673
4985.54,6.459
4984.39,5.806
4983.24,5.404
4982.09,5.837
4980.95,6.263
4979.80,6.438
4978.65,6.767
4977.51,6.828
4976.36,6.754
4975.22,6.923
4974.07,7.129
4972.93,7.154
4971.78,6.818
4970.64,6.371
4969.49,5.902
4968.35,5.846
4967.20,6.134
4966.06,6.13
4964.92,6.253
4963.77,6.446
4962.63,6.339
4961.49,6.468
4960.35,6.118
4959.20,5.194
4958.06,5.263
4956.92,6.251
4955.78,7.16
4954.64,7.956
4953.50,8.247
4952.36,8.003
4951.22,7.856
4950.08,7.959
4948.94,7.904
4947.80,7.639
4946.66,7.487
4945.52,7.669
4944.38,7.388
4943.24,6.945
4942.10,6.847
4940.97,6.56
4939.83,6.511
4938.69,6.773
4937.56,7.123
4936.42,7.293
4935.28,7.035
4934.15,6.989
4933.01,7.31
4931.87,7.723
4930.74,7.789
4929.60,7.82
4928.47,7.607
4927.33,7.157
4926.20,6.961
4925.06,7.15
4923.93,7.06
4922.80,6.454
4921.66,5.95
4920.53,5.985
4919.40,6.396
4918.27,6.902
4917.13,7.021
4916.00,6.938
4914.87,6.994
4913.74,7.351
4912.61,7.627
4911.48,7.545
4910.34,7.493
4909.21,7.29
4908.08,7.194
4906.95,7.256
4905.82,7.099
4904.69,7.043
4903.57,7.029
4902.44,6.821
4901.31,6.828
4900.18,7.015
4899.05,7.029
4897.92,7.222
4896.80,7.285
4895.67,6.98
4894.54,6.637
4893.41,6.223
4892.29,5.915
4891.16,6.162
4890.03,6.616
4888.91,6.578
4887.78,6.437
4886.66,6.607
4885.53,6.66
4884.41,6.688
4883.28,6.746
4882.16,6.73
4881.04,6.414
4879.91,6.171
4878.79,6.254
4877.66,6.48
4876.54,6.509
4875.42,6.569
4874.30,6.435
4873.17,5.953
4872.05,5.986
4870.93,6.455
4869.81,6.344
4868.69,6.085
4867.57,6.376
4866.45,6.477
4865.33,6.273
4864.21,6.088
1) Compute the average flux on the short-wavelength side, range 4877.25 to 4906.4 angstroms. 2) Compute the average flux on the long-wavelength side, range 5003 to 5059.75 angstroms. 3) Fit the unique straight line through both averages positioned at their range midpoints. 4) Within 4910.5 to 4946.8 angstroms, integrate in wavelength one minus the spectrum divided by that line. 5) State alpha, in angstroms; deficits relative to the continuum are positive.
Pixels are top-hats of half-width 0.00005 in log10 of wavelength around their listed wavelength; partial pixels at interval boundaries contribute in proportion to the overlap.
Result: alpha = -2.9 angstroms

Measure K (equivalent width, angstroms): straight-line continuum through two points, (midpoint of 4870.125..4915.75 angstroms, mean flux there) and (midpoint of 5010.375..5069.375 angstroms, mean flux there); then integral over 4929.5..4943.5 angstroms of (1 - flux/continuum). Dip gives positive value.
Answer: -1.1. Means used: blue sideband 6.76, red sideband 6.22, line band 7.11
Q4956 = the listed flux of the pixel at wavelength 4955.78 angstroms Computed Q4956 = 7.16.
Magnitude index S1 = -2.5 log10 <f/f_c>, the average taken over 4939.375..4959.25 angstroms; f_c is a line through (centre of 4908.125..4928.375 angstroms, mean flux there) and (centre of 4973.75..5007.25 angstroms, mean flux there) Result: -0.08 mag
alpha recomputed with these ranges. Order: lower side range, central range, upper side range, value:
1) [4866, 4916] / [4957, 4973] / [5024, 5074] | 0.8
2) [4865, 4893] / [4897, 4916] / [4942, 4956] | -0.8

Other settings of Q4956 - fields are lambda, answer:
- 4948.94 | 7.904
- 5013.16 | 6.146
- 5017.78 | 6.262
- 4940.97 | 6.56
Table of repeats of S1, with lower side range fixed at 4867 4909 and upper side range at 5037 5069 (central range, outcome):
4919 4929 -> -0.037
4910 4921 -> -0.076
